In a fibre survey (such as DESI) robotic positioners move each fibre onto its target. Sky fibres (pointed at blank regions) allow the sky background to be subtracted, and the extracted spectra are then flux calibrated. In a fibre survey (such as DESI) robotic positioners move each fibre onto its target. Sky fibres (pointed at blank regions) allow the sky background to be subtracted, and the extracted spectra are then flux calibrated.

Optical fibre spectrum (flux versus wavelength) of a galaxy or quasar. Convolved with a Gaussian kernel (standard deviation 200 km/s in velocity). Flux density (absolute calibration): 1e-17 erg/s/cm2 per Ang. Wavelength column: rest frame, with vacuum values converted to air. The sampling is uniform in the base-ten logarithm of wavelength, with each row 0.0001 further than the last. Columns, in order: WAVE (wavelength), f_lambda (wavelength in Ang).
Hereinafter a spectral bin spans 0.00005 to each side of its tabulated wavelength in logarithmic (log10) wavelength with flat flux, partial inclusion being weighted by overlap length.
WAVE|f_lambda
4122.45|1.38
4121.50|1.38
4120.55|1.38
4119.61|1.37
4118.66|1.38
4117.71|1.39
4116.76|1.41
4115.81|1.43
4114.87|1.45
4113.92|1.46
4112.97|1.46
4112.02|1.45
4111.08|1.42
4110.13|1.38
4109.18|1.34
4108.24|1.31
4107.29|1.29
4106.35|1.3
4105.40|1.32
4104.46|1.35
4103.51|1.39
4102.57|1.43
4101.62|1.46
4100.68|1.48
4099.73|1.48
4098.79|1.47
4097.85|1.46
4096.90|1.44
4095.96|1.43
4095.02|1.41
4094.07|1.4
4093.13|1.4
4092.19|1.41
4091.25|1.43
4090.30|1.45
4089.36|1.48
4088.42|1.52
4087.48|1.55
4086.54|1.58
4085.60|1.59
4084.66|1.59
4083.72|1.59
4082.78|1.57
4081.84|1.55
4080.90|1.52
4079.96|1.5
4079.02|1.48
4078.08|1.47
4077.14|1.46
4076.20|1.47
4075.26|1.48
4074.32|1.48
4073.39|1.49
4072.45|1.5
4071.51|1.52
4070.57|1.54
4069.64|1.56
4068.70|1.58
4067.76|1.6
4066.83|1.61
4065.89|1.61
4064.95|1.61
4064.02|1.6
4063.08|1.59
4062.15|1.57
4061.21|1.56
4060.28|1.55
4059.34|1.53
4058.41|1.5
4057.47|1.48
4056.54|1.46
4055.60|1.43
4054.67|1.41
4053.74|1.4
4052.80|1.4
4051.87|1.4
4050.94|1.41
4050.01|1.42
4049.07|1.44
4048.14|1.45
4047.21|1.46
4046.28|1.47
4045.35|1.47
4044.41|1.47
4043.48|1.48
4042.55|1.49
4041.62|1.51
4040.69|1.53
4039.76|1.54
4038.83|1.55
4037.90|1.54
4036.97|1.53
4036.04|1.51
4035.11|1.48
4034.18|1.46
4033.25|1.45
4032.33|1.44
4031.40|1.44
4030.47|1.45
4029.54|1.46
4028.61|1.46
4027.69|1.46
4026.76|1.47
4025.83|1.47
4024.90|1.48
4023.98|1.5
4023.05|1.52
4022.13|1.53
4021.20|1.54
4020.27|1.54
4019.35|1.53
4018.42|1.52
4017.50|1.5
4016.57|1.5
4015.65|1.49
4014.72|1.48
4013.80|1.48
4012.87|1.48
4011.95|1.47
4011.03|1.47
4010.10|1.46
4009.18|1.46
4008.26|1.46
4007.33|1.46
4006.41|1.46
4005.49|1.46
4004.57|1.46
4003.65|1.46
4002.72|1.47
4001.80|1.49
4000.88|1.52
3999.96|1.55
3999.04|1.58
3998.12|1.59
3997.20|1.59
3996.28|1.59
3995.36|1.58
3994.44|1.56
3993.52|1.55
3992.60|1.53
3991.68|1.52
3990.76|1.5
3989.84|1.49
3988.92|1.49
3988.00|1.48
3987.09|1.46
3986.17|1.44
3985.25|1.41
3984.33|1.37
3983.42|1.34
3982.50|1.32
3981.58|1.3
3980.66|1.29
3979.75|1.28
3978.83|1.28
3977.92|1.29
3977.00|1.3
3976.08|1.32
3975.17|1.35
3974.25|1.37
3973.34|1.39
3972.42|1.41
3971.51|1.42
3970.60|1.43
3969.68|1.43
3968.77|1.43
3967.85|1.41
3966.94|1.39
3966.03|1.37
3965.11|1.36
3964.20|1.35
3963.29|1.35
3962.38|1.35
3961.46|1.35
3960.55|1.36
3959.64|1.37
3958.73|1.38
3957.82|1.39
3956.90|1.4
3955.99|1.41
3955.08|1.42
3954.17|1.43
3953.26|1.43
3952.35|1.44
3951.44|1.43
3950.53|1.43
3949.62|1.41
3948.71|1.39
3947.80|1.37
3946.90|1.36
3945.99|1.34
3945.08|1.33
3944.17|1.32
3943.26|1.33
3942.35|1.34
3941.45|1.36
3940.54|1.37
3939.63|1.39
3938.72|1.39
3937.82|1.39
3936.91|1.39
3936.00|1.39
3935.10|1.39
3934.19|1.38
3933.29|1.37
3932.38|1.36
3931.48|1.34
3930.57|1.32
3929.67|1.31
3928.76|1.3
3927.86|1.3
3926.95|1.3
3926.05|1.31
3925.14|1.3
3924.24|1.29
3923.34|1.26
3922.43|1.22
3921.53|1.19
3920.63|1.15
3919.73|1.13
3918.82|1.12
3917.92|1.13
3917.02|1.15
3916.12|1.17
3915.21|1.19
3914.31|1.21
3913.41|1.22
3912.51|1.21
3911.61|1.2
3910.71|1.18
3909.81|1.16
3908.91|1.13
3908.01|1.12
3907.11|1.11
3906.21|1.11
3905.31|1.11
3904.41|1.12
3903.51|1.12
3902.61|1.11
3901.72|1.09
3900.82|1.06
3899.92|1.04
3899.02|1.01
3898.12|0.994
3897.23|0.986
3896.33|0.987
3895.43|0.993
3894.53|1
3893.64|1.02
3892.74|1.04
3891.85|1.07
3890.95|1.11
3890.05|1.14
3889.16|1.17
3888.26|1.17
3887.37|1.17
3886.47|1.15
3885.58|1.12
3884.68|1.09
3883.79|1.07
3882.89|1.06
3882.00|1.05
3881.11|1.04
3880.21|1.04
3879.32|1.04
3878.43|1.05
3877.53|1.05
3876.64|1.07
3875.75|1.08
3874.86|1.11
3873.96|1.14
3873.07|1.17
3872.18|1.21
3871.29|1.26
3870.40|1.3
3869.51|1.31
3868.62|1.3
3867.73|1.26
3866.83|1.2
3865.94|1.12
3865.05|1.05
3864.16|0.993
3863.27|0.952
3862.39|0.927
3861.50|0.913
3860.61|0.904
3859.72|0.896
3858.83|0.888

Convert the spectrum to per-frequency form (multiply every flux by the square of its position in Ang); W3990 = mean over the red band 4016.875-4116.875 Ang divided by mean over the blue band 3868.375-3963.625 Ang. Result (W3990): 1.30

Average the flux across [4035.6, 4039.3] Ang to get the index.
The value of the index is 1.53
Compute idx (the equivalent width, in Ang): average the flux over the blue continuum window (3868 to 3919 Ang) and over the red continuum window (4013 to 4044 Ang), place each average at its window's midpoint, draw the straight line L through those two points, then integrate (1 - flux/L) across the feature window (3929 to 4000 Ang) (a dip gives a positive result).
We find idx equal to -4.7 Ang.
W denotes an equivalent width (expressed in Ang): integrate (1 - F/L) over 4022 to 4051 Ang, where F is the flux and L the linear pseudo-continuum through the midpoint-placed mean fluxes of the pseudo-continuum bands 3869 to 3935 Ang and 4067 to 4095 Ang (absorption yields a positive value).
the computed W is -1.2 Ang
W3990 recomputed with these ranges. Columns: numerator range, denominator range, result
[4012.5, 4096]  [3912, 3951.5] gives 1.22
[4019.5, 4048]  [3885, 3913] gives 1.45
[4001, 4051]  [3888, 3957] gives 1.26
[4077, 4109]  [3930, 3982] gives 1.14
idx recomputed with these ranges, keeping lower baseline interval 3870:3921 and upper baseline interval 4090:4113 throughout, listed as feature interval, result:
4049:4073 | -2.9 Ang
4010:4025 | -2.5 Ang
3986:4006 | -4.2 Ang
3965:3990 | -3.1 Ang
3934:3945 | -1.8 Ang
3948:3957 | -1.7 Ang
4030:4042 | -1.7 Ang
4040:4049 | -1.1 Ang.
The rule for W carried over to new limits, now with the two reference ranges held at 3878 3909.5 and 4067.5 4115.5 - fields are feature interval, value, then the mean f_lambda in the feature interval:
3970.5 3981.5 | -0.9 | 1.34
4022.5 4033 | -1.0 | 1.47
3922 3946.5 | -3.8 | 1.34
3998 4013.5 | -2.3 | 1.49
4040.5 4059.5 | -1.0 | 1.46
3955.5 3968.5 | -1.8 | 1.37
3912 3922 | -0.4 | 1.17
